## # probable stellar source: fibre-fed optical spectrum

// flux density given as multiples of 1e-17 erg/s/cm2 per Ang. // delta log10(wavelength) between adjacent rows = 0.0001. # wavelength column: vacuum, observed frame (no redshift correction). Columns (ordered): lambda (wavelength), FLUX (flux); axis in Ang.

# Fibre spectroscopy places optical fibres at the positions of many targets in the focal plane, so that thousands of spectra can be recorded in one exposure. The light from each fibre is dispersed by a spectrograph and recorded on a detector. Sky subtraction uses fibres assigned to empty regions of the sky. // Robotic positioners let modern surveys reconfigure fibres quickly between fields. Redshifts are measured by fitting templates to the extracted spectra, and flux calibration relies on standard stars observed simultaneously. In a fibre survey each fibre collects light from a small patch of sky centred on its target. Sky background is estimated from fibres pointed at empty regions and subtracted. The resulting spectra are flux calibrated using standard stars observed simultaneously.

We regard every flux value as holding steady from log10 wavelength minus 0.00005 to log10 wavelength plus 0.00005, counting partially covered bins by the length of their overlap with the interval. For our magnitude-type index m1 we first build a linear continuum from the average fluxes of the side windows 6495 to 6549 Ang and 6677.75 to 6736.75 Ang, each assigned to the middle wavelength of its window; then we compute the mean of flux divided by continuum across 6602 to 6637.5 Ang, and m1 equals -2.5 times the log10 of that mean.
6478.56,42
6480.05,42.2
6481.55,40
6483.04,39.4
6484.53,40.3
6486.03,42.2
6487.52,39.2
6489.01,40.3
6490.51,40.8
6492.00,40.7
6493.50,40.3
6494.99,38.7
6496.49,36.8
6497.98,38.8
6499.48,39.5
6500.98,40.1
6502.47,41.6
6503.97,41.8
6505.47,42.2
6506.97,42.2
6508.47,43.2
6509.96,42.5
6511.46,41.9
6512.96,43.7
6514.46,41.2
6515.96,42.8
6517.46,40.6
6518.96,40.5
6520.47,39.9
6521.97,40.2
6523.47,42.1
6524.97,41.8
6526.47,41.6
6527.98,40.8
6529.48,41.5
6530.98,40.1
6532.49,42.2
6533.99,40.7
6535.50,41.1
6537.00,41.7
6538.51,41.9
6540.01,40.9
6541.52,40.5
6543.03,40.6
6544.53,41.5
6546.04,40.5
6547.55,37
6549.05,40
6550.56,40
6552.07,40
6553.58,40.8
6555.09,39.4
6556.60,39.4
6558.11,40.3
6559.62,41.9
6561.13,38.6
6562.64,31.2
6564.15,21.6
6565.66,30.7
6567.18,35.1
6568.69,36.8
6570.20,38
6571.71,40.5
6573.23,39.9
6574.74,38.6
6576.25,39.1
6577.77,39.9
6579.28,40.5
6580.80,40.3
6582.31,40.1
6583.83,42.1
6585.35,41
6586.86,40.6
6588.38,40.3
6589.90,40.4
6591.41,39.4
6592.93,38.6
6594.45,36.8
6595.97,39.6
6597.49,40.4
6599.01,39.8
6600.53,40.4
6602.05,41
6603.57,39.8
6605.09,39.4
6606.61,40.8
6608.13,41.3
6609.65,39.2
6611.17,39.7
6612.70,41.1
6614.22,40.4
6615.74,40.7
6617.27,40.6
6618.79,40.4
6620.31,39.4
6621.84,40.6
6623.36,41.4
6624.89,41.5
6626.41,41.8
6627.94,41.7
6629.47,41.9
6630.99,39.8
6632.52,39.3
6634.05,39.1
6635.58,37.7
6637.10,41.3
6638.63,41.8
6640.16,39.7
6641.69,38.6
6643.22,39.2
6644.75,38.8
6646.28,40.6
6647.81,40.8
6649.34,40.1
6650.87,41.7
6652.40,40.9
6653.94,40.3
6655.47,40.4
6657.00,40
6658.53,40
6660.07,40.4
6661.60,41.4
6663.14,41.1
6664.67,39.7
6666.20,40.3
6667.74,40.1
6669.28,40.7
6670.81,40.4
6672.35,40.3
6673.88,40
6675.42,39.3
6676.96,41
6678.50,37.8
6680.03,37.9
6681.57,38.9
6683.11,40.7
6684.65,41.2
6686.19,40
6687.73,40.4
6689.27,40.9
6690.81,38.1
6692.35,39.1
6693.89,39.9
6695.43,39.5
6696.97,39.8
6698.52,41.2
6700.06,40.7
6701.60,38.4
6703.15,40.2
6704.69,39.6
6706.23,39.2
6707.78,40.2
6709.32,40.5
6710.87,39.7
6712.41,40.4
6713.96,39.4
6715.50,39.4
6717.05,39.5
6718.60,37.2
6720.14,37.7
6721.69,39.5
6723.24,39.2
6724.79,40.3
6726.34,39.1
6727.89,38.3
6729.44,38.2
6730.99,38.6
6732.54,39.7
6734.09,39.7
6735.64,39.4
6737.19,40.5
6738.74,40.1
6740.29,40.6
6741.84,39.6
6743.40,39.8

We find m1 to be -0.01 mag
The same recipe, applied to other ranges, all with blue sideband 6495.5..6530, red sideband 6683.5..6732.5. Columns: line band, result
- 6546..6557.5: 0.03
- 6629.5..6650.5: 0.01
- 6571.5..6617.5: 0.01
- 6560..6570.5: 0.22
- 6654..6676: -0.01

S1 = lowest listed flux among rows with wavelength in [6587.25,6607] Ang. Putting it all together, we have 36.8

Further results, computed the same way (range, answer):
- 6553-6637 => 21.6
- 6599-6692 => 37.7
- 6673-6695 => 37.8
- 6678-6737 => 37.2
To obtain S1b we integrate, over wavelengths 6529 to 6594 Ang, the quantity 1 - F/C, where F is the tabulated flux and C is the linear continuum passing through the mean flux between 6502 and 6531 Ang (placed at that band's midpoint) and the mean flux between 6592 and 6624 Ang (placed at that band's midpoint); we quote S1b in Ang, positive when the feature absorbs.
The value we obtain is 2.7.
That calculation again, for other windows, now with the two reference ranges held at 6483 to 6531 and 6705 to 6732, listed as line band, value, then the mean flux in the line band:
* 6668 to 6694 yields -0.2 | 39.8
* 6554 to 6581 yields 2.1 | 37.3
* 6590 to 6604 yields 0.2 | 39.6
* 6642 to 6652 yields -0.1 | 40.2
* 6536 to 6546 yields -0.1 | 41.1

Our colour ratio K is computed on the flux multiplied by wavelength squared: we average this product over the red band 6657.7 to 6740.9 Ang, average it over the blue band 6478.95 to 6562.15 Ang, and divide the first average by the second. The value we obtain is 1.0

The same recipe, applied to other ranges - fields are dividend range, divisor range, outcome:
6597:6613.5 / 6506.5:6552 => 1.00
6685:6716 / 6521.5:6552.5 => 1.03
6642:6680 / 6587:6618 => 1.02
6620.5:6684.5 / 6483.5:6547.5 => 1.02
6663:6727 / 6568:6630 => 1.02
